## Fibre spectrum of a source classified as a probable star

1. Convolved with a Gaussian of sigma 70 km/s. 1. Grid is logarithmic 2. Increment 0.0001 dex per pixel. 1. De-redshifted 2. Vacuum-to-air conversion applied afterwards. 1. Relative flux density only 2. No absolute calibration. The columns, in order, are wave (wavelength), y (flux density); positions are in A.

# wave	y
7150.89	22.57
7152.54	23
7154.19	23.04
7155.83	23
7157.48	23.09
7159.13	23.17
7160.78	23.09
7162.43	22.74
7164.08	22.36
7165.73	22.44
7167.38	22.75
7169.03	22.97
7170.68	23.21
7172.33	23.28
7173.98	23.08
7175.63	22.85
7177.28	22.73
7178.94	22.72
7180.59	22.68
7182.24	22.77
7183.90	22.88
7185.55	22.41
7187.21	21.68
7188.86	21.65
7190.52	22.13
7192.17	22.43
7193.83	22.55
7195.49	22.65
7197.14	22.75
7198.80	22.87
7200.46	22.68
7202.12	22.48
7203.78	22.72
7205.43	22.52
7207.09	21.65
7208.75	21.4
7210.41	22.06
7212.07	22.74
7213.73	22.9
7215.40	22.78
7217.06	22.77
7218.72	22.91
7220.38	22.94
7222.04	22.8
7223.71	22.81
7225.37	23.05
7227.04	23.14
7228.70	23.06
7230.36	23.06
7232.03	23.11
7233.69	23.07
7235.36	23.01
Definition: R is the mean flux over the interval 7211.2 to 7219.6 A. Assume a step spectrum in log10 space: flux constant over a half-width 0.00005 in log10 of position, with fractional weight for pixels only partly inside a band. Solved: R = 22.8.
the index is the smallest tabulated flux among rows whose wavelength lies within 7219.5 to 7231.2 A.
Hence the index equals 22.8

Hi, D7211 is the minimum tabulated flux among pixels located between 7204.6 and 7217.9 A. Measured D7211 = 21.4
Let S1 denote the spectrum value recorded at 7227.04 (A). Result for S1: 23.14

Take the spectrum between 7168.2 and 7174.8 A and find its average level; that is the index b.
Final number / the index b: 23.2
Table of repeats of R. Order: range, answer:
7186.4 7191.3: 21.8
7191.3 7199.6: 22.7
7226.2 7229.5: 23.1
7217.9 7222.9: 22.9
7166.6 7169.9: 22.9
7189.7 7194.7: 22.4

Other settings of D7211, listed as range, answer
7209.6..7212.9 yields 22.06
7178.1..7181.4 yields 22.68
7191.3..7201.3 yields 22.43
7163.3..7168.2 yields 22.36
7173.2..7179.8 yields 22.72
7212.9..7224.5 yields 22.77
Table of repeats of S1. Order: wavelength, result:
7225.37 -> 23.05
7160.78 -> 23.09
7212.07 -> 22.74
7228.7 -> 23.06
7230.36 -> 23.06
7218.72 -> 22.91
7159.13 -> 23.17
